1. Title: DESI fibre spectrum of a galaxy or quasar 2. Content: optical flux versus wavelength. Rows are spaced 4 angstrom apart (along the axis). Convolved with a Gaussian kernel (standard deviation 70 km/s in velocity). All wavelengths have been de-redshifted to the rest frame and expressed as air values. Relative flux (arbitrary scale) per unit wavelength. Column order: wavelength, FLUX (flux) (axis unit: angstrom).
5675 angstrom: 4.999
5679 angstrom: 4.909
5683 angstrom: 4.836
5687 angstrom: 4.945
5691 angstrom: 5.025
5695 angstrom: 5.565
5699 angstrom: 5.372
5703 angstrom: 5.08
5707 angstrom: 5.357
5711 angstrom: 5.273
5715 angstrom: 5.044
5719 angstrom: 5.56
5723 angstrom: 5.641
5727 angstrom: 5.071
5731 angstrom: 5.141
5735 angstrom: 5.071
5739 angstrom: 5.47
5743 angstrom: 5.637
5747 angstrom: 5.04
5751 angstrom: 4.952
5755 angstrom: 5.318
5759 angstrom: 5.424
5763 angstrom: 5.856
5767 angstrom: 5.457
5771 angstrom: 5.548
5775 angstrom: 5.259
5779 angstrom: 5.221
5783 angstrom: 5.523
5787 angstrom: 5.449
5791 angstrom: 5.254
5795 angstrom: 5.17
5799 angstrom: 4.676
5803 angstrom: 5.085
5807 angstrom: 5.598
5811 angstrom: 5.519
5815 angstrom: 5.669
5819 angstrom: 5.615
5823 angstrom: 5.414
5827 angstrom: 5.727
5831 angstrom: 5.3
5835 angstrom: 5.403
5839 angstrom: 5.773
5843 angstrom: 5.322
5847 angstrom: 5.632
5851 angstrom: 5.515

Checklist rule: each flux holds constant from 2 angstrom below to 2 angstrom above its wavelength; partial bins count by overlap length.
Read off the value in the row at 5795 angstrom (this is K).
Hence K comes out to 5.17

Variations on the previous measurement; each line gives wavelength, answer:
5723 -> 5.641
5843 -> 5.322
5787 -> 5.449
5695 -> 5.565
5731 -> 5.141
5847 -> 5.632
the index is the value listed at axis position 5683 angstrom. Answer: 4.836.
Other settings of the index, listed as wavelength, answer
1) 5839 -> 5.773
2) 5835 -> 5.403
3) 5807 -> 5.598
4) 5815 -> 5.669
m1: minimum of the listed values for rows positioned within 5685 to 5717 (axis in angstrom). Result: 4.945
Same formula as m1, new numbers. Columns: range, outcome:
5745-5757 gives 4.952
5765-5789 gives 5.221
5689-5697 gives 5.025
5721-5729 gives 5.071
